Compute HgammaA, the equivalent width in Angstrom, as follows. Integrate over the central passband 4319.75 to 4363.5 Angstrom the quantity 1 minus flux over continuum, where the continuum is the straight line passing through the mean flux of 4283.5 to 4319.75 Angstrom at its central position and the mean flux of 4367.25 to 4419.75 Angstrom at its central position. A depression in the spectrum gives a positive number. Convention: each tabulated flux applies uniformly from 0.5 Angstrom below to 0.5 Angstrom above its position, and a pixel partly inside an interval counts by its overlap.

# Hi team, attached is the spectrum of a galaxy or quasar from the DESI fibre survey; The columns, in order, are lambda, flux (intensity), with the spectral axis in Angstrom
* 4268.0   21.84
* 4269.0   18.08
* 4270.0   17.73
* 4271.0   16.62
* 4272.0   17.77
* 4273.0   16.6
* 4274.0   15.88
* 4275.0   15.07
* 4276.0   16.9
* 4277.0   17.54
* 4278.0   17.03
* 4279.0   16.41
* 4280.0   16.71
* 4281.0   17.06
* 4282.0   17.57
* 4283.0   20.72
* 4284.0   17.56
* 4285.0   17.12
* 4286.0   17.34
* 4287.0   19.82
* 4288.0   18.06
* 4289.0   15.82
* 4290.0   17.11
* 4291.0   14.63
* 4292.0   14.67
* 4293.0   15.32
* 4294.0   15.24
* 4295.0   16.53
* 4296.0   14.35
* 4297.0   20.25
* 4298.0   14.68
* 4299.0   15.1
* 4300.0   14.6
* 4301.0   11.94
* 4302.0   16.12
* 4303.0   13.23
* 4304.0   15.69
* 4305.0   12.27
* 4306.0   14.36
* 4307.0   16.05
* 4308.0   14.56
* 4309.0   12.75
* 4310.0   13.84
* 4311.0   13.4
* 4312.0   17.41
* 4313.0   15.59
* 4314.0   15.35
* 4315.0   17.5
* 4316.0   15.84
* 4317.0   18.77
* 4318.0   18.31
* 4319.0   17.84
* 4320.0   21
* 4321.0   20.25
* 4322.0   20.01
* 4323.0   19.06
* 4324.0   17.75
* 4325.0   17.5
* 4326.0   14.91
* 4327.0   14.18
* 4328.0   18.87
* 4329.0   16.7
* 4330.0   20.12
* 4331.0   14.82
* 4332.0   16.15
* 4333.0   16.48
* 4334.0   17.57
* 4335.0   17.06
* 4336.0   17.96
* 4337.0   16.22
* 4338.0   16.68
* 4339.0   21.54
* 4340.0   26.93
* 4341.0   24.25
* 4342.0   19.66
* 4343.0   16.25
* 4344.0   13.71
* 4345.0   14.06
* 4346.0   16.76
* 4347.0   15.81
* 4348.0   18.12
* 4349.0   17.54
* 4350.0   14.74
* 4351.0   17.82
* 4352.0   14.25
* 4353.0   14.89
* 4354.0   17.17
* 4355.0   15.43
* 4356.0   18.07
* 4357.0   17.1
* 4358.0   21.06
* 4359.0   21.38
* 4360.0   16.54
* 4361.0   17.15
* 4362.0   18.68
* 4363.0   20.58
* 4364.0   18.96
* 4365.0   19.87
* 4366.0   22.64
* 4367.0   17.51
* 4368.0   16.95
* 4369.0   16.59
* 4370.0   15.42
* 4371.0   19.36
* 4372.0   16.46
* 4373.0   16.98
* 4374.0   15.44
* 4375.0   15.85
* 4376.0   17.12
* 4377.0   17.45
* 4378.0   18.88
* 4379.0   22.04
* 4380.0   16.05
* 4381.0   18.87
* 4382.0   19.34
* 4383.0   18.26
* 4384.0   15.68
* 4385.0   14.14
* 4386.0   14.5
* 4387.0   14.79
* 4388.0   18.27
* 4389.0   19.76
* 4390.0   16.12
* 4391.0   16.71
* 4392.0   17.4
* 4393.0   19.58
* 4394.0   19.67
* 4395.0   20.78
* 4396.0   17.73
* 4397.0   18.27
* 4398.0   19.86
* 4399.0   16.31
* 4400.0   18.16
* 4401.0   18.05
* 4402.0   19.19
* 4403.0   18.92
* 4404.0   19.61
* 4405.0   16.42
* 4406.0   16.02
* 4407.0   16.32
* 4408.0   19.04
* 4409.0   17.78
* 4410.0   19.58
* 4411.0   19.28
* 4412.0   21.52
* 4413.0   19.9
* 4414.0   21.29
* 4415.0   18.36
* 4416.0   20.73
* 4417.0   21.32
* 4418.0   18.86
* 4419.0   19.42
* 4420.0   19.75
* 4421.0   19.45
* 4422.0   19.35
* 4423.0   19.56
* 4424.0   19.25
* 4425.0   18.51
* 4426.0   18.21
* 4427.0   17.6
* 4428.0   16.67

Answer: -2.5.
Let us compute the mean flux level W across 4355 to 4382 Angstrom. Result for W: 18.2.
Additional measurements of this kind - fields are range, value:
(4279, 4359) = 16.9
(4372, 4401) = 17.6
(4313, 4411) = 17.8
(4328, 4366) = 17.9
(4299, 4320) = 15.4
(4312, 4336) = 17.5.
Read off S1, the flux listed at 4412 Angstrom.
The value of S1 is 21.52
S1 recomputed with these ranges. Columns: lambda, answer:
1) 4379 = 22.04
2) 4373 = 16.98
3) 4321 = 20.25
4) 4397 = 18.27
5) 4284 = 17.56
